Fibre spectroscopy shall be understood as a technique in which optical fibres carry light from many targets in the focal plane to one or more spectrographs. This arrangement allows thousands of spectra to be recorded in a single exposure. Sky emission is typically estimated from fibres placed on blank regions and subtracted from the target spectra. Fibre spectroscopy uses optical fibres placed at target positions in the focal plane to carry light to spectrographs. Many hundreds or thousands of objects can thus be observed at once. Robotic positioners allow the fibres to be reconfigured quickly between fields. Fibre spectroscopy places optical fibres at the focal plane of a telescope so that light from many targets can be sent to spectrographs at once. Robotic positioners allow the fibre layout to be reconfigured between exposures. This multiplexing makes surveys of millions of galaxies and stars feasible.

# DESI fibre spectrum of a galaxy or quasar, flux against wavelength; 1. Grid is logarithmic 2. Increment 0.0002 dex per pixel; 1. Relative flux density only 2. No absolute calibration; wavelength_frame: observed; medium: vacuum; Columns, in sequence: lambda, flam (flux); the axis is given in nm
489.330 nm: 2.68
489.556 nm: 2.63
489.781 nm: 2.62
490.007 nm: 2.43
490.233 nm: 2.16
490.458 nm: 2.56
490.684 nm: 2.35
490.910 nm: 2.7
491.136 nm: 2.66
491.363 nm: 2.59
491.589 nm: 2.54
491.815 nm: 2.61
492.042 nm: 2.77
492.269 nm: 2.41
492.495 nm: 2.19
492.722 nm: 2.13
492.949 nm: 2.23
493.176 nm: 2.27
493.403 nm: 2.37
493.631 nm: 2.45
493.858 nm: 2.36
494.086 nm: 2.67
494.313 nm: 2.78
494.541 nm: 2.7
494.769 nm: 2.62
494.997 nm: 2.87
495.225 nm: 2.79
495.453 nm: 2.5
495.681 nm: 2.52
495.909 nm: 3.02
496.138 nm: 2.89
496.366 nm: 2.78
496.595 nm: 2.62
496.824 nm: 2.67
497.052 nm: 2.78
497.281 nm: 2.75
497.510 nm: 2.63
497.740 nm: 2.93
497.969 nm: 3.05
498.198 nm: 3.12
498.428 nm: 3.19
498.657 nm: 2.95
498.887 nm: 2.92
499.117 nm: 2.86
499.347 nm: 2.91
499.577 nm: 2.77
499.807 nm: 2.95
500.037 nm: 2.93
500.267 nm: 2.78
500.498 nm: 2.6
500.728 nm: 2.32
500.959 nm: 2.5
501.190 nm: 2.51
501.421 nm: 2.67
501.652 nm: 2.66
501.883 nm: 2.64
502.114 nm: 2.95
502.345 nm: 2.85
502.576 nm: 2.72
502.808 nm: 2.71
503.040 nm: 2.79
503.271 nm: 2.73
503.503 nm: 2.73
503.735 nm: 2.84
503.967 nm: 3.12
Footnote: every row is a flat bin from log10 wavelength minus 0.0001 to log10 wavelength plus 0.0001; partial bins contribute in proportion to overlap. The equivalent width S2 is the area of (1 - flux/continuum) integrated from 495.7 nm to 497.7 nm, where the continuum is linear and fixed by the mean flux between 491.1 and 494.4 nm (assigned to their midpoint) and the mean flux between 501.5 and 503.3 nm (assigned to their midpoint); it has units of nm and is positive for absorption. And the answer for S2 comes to -0.14 nm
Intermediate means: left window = 2.46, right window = 2.76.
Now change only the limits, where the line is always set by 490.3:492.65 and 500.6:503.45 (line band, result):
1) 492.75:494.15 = 0.10 nm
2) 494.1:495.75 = -0.07 nm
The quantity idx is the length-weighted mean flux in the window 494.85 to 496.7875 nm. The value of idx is 2.74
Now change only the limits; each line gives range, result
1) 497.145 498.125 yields 2.85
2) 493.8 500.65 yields 2.8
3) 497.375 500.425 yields 2.92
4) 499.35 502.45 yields 2.71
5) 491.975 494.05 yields 2.36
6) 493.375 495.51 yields 2.62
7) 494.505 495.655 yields 2.68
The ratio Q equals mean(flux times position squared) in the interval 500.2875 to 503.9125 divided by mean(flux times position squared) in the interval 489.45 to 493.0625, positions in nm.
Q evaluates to 1.14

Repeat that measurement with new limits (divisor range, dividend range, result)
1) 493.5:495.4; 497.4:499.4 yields 1.13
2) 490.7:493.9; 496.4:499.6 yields 1.20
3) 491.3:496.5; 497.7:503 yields 1.12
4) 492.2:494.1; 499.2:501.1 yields 1.20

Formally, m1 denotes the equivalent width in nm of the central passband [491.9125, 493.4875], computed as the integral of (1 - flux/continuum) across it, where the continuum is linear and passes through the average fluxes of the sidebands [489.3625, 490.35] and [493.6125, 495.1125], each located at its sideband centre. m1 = 0.15 nm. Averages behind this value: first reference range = 2.48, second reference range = 2.65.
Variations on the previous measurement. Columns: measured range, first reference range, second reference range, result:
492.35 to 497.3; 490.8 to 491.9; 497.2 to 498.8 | 0.37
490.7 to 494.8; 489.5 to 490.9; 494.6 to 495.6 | 0.14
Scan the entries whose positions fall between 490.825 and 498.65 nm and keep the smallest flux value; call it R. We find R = 2.13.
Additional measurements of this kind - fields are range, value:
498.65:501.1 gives 2.32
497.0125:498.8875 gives 2.63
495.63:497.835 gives 2.52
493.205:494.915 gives 2.36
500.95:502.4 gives 2.5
